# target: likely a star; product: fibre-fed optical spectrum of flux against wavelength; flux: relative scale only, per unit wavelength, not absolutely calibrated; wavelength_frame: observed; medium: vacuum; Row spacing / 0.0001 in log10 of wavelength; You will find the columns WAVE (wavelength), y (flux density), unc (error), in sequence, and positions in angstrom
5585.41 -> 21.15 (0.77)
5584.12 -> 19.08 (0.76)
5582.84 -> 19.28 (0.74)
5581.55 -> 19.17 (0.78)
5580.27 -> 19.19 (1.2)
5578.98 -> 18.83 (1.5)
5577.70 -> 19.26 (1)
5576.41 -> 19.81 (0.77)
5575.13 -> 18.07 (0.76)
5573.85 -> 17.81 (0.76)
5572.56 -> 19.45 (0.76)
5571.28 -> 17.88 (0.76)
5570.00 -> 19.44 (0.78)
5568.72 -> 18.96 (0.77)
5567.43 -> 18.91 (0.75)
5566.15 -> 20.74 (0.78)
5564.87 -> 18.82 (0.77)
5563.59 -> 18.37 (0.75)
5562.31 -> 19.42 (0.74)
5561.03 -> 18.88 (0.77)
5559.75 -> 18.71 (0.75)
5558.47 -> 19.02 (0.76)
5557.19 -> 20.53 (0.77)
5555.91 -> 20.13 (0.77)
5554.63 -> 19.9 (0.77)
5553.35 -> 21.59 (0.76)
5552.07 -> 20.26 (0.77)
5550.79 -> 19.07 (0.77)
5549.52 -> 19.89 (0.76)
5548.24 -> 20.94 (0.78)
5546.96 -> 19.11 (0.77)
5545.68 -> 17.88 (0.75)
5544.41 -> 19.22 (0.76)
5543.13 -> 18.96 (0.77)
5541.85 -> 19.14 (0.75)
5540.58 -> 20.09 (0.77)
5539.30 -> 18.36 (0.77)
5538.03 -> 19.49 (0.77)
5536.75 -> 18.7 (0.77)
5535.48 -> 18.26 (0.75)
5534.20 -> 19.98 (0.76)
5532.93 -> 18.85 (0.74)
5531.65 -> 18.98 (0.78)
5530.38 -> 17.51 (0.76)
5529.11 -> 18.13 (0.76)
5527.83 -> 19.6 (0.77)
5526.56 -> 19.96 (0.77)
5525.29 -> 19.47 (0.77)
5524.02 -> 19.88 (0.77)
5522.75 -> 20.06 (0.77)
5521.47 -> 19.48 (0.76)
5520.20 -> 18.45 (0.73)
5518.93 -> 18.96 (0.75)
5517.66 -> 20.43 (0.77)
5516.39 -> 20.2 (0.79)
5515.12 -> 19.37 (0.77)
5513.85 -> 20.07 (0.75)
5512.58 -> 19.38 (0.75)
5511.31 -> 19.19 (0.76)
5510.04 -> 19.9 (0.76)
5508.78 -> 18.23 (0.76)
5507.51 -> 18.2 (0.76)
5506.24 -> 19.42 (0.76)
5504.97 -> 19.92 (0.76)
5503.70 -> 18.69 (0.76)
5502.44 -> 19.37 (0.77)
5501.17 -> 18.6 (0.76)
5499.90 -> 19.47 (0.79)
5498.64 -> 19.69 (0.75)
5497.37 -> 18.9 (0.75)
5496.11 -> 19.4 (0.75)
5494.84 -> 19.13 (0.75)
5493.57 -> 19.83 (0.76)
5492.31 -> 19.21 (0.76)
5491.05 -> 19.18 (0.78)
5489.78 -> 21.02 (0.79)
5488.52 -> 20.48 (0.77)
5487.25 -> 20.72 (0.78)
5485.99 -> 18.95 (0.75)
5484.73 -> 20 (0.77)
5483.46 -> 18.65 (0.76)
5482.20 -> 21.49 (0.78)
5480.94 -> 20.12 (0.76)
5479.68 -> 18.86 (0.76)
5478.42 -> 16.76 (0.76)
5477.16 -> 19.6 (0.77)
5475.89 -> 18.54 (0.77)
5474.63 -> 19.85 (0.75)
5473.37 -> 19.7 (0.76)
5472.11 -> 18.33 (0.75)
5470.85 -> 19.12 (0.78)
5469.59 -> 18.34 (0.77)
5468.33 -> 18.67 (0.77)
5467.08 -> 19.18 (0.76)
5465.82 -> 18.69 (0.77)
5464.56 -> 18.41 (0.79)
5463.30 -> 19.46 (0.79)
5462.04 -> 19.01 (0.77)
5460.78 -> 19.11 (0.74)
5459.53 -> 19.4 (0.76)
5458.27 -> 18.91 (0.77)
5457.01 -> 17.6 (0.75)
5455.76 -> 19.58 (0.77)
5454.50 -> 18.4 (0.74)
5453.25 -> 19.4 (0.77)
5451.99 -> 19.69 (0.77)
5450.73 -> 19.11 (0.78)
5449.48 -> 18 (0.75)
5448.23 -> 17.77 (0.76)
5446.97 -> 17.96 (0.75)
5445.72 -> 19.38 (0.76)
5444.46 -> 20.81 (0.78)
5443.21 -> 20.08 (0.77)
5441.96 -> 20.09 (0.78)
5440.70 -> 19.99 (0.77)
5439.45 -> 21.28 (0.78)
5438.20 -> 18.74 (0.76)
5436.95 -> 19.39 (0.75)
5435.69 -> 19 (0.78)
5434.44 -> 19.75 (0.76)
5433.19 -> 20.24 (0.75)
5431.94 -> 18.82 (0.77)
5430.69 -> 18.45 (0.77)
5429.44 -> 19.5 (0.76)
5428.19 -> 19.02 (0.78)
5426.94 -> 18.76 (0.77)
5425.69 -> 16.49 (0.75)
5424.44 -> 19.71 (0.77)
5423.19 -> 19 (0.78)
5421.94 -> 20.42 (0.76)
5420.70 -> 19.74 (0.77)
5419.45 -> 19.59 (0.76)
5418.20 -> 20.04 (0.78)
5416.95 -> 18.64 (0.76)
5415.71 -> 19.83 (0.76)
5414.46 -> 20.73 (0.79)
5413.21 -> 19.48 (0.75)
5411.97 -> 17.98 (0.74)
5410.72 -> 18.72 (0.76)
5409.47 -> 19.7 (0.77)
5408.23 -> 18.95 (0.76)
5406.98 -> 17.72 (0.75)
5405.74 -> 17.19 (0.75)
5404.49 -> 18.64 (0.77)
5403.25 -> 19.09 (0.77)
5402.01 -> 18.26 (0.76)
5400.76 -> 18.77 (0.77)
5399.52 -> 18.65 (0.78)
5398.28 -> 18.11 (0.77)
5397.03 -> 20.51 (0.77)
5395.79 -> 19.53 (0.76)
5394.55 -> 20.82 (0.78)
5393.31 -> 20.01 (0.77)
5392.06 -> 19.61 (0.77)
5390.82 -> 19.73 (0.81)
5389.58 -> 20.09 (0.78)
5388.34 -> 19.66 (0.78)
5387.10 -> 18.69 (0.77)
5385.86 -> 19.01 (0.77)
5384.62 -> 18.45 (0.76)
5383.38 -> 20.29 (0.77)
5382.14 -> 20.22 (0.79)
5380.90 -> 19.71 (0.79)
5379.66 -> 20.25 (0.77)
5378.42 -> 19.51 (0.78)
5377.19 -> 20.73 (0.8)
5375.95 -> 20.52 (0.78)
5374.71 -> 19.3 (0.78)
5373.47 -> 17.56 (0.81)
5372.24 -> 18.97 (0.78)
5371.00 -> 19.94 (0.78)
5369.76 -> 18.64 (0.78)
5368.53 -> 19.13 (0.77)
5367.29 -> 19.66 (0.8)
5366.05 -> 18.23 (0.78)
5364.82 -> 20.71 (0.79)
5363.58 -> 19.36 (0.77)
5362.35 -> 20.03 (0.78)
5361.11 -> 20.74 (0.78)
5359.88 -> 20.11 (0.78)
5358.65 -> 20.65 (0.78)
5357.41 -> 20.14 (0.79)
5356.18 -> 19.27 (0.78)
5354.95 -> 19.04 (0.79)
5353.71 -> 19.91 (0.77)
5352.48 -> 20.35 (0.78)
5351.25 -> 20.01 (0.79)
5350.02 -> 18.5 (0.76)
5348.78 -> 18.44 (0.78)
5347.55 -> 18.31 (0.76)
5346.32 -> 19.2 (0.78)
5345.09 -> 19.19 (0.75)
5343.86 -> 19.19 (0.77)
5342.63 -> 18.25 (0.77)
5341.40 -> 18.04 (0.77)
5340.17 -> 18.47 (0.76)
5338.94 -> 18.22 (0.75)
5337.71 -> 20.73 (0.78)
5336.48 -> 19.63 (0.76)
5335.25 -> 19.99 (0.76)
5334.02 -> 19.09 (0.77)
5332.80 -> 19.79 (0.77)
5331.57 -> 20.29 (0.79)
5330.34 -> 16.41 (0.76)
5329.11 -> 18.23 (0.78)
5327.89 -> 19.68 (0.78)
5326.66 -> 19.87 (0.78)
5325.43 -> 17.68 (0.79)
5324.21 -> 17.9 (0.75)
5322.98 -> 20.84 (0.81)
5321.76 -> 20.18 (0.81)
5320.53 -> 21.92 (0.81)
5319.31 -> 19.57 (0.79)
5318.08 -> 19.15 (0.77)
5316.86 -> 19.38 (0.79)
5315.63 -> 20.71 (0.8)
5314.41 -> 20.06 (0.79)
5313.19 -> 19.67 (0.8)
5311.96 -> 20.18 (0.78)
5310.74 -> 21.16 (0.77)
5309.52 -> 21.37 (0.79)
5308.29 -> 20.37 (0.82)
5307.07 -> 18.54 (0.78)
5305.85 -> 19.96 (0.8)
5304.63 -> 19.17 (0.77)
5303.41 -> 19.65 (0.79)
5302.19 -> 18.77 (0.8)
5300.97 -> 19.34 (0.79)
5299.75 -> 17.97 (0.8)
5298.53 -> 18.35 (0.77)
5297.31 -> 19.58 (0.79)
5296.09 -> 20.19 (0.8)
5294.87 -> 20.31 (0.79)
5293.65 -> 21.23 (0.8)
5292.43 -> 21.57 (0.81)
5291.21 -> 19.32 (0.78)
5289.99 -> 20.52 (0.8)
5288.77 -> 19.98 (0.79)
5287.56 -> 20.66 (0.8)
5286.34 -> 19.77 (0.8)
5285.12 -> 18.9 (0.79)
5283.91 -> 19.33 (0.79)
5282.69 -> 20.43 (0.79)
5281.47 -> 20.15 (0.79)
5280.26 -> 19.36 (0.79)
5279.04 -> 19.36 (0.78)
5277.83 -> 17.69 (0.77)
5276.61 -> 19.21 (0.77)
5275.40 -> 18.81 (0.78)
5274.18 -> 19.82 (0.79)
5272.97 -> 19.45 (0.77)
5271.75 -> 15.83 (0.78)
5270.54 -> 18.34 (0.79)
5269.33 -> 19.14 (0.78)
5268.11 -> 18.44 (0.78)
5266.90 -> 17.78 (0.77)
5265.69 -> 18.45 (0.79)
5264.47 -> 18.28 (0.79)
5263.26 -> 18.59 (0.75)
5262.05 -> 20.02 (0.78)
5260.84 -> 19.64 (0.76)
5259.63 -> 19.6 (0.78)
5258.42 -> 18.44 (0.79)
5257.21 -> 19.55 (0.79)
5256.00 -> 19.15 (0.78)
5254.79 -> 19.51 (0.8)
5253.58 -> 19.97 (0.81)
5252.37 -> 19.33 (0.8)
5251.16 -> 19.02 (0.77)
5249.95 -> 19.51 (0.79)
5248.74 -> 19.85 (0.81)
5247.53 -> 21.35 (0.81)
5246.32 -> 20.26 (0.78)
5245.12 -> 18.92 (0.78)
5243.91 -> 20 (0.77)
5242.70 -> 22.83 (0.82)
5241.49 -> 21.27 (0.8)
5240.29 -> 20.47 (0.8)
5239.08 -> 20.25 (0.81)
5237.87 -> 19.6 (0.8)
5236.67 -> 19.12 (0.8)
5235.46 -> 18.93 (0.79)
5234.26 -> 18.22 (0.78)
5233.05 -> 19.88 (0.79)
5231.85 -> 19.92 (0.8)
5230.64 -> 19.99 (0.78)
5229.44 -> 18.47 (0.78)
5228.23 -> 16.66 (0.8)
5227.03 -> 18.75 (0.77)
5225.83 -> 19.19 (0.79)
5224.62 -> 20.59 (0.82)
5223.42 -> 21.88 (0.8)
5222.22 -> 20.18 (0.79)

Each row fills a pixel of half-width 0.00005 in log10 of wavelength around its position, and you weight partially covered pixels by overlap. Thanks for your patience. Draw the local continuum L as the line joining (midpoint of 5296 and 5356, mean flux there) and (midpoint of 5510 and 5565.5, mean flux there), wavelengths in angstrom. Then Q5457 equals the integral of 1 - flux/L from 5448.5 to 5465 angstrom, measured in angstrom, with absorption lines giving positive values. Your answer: 0.40 angstrom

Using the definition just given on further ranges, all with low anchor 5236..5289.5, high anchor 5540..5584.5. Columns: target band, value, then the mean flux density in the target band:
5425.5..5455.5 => 0.23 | 19.2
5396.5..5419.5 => 0.50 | 19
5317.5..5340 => 0.04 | 19.4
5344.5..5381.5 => -0.26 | 19.5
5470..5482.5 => 0.12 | 19.2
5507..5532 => 0.06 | 19.3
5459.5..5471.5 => 0.27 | 18.9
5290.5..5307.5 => -0.14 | 19.6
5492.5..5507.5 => 0.06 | 19.3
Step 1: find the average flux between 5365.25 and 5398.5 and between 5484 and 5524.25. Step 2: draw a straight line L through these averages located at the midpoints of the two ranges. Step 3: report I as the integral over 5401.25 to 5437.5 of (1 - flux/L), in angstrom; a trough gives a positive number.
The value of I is 0.8 angstrom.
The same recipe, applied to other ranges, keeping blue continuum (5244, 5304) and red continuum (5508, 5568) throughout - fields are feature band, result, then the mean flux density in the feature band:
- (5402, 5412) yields 0.44 angstrom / 18.5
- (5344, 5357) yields 0.09 angstrom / 19.2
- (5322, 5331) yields 0.30 angstrom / 18.7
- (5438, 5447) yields -0.28 angstrom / 20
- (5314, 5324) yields -0.40 angstrom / 20.1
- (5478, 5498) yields -0.21 angstrom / 19.6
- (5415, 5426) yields 0.00 angstrom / 19.4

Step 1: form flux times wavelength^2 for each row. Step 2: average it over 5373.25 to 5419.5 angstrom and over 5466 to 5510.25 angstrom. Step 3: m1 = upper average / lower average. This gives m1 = 1.03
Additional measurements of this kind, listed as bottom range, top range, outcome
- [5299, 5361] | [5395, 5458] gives 1.02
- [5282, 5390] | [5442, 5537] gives 1.04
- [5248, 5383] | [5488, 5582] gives 1.08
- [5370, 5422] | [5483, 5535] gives 1.04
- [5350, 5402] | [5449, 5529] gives 1.03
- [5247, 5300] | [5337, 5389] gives 1.04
